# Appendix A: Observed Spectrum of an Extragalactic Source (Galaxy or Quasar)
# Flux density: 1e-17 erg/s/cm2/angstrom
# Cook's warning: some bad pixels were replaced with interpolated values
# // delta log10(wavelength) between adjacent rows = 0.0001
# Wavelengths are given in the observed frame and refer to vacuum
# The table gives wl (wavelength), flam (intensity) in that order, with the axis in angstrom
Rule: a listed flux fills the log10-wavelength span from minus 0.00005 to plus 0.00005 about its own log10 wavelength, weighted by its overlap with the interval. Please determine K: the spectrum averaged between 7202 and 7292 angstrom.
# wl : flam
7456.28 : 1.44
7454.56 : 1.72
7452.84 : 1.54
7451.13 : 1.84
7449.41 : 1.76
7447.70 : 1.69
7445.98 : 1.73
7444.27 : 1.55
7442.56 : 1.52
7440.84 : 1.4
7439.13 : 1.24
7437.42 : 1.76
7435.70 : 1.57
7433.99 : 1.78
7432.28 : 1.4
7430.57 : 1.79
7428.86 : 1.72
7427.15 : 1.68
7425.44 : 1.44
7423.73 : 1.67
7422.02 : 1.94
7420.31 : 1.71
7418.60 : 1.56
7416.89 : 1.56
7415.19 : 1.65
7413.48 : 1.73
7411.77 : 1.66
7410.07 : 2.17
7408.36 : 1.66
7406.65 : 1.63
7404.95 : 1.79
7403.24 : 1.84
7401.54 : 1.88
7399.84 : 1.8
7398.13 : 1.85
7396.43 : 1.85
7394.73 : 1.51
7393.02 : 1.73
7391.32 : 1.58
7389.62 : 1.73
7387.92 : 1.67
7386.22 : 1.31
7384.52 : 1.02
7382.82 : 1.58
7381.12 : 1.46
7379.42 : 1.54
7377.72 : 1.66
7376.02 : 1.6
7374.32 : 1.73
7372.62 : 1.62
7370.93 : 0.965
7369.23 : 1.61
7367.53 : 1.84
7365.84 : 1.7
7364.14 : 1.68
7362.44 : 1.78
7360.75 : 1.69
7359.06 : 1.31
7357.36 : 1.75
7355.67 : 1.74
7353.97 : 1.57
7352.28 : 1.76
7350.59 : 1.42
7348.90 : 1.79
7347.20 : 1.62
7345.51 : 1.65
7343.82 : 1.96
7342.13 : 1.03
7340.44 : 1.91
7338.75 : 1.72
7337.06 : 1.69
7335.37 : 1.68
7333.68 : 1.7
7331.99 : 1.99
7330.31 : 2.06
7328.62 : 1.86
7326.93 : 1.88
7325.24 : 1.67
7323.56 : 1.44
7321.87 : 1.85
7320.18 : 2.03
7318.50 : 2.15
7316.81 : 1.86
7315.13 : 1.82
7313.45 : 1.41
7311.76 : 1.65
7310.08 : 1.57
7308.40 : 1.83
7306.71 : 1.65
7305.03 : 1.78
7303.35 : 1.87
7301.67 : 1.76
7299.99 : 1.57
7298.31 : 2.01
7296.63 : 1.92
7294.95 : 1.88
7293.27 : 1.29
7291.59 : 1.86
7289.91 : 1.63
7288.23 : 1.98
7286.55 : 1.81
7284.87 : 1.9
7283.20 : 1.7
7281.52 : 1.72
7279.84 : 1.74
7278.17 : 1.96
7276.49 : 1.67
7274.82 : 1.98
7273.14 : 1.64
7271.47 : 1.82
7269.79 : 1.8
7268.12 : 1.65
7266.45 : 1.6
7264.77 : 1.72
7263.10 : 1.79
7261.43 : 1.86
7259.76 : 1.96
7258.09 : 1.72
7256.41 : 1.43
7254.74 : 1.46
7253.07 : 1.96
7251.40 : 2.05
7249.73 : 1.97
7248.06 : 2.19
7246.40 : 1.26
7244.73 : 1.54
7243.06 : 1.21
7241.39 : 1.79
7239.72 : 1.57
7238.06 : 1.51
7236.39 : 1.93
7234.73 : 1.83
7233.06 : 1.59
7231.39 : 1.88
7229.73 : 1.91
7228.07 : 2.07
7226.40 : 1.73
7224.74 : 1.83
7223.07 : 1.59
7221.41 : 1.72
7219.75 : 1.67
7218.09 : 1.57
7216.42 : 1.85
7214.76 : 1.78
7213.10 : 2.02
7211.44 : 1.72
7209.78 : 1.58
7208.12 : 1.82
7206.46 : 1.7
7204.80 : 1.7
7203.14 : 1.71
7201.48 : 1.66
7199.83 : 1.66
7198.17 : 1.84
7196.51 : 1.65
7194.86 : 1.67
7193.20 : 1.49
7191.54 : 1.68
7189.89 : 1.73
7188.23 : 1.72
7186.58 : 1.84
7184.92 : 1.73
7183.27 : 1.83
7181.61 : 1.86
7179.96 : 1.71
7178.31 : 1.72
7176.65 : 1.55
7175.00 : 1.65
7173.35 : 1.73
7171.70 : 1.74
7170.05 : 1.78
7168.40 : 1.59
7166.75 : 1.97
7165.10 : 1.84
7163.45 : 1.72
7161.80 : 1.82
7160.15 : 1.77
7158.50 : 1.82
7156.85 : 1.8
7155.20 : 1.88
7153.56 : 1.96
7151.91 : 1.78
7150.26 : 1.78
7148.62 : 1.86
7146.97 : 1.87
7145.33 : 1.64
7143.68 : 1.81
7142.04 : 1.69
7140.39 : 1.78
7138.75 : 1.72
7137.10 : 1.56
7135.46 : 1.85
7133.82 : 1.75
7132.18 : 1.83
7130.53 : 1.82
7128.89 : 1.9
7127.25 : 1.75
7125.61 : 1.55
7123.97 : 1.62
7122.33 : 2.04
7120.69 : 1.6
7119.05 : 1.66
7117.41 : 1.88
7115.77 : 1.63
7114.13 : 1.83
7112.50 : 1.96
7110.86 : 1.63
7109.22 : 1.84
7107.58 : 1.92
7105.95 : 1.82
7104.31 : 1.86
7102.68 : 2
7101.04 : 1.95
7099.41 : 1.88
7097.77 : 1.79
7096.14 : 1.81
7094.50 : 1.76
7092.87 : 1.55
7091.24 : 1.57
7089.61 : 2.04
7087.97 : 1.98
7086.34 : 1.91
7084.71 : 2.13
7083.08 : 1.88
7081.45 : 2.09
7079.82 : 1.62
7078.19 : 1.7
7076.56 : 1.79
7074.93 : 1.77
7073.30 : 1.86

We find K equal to 1.75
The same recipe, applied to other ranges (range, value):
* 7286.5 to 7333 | 1.79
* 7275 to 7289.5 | 1.81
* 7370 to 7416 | 1.64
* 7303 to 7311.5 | 1.73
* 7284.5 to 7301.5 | 1.78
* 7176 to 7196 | 1.71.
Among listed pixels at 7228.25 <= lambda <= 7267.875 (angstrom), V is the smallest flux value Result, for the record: 1.21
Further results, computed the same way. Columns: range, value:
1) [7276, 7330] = 1.29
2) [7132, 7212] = 1.49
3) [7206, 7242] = 1.51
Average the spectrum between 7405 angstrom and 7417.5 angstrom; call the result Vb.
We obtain 1.73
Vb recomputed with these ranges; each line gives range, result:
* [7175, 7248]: 1.71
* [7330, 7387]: 1.62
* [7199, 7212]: 1.69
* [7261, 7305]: 1.77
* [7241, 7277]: 1.73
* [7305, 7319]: 1.73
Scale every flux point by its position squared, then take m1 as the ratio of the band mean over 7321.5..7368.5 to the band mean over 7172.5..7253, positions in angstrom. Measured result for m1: 1.0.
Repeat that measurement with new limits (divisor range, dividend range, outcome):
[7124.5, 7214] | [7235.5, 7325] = 1.03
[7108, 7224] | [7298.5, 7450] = 1.01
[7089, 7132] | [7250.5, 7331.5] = 1.04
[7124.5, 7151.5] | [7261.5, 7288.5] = 1.05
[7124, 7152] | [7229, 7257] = 1.00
